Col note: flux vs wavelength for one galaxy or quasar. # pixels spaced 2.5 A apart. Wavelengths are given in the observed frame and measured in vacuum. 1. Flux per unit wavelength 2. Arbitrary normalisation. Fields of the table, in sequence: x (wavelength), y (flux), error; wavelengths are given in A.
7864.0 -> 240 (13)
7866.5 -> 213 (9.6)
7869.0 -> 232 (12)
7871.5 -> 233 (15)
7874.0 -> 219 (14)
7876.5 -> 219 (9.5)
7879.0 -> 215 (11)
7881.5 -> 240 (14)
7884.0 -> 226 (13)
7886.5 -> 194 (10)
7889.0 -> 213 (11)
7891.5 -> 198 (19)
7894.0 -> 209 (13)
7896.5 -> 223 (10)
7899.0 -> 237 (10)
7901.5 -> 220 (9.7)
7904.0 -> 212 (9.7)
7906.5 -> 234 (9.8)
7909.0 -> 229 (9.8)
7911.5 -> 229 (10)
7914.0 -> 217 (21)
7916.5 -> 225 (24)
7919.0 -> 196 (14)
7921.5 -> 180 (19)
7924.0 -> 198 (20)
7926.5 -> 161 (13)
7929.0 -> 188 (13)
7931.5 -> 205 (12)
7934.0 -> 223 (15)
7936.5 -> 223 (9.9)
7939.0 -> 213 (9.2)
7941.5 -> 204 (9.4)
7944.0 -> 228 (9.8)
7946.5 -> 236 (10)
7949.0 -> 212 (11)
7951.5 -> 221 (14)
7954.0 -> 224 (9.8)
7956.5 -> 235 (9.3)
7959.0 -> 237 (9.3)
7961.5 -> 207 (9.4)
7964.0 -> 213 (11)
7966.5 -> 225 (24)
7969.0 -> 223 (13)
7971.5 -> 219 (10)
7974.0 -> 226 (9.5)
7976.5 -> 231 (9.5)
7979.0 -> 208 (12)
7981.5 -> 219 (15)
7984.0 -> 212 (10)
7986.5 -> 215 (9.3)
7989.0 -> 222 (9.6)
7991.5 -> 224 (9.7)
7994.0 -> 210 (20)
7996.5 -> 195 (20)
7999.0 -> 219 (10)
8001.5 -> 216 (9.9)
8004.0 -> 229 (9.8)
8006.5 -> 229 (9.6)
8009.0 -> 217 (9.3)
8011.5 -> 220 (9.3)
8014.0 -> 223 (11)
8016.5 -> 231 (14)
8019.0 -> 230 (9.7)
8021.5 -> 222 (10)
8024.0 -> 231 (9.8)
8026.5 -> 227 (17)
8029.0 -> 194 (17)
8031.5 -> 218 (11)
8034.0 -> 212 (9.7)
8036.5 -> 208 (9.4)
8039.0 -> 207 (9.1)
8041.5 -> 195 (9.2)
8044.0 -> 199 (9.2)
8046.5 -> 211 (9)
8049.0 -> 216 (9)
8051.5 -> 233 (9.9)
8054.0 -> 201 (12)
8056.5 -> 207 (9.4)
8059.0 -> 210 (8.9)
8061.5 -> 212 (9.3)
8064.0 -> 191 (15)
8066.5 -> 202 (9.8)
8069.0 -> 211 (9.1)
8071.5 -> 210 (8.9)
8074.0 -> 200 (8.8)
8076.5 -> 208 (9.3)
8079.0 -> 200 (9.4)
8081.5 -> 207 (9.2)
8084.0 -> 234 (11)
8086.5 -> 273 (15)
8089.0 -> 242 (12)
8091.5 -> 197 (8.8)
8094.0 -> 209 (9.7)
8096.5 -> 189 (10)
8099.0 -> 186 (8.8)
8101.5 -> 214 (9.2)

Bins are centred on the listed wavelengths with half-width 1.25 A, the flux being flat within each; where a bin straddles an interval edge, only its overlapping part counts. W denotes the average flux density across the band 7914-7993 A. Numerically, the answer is 215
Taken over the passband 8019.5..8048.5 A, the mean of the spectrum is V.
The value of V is 212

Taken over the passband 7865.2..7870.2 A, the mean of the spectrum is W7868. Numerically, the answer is 223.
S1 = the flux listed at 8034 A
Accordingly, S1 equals 212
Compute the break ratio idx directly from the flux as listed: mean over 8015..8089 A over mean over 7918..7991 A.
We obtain 1.00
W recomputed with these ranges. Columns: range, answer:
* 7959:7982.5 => 220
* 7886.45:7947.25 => 212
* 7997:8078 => 214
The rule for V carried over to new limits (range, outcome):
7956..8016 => 220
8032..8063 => 209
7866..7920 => 220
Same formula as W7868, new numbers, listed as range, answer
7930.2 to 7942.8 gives 214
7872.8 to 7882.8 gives 223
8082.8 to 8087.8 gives 254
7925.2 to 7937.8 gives 200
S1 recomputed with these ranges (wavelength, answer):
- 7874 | 219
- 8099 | 186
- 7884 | 226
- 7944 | 228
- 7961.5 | 207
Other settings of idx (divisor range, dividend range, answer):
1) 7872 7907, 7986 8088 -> 0.98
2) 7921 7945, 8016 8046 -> 1.06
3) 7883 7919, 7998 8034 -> 1.02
